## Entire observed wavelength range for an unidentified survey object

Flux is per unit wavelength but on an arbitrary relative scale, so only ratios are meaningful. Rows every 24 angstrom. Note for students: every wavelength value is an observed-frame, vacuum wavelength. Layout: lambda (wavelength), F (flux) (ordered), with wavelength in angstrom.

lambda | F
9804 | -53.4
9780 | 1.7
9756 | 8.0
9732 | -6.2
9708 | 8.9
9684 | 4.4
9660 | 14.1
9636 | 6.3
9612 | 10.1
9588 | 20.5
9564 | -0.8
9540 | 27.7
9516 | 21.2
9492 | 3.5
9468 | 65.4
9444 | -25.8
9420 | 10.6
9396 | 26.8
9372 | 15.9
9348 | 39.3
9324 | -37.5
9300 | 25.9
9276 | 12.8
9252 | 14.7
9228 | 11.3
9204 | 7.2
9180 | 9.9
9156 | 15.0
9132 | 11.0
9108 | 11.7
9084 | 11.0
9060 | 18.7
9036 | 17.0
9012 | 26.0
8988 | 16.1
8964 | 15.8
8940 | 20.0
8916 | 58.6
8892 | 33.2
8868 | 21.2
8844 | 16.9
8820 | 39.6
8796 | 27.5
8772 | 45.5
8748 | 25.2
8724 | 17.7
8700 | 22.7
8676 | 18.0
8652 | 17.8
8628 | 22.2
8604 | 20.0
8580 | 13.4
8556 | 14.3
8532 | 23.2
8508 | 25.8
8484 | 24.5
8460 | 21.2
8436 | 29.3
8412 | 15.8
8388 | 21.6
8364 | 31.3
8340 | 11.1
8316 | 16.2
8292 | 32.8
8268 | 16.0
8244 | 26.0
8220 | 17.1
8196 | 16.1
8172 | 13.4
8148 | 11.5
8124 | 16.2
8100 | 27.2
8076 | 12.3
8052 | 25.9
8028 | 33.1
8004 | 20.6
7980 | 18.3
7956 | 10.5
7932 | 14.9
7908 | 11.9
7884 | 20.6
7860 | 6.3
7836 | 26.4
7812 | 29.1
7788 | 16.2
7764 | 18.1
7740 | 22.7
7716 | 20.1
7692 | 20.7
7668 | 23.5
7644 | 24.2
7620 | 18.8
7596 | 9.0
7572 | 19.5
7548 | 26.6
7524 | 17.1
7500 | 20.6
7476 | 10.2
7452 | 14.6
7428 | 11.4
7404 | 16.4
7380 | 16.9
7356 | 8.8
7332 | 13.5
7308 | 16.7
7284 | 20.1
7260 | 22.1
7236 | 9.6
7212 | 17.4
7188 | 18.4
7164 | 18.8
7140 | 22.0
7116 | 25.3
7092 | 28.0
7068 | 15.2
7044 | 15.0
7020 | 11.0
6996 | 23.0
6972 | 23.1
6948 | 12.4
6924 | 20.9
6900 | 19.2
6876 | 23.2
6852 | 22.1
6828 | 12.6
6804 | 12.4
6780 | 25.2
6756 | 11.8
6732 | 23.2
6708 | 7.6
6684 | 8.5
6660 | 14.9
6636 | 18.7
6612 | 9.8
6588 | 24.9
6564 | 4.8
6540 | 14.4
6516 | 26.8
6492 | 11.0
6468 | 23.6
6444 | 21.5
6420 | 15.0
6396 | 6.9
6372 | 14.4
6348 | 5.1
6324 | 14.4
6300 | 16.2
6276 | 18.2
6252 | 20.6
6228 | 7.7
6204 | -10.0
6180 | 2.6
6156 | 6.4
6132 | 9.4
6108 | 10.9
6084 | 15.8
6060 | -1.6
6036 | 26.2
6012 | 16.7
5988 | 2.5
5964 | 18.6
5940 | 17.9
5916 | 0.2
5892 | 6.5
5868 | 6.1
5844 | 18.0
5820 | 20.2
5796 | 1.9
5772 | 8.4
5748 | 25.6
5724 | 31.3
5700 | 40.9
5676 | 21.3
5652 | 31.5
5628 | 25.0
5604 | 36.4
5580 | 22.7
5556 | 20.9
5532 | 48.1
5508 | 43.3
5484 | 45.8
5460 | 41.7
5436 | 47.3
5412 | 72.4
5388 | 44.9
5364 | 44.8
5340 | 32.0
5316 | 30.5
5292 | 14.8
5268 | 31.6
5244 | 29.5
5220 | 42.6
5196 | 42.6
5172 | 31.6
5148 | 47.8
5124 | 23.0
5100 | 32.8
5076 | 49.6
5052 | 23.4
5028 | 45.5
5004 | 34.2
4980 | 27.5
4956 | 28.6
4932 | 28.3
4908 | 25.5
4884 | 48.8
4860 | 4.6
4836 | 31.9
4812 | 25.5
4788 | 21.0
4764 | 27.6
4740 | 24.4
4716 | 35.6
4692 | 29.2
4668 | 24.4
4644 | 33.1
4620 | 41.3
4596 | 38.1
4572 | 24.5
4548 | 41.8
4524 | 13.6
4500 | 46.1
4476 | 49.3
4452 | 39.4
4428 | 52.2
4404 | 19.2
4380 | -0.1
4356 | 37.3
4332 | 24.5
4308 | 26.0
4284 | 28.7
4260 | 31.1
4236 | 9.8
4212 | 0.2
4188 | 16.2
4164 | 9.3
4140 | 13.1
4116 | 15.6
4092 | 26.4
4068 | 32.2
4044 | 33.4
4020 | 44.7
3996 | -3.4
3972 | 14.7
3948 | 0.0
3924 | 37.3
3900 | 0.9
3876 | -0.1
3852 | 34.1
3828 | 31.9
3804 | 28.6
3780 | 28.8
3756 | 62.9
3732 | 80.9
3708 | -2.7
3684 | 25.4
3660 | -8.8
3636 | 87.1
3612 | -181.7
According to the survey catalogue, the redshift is 0.082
